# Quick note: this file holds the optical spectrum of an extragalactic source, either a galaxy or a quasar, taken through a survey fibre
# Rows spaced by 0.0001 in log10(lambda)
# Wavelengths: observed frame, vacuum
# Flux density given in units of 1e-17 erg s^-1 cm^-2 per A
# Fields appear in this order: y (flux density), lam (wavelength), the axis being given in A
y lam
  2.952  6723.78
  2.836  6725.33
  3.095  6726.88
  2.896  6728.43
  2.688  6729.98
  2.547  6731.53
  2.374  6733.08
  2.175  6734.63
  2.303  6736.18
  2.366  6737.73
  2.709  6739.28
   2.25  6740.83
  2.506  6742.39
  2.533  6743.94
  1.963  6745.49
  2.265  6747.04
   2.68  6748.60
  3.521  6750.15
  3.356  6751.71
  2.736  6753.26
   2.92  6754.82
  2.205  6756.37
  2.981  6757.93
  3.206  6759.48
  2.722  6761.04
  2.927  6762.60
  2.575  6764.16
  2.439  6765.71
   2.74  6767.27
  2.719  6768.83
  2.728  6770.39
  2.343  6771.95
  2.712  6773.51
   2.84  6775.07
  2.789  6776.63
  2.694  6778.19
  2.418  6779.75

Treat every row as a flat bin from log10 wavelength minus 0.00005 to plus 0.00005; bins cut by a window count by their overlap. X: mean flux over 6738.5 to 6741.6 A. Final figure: 2.48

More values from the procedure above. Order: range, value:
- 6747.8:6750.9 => 3.09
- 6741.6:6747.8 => 2.32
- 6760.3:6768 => 2.68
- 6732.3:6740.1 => 2.39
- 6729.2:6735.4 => 2.45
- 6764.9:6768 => 2.59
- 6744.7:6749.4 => 2.31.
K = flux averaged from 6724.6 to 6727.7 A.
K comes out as 2.96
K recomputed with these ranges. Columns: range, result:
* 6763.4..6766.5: 2.51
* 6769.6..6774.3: 2.59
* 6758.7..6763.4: 2.95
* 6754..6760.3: 2.83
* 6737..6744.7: 2.47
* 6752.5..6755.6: 2.83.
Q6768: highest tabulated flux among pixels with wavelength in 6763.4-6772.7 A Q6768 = 2.74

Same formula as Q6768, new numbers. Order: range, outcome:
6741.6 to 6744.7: 2.533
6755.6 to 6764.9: 3.206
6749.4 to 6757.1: 3.521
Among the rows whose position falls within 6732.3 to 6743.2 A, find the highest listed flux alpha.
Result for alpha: 2.709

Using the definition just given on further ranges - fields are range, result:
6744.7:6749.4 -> 2.68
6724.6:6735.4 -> 3.095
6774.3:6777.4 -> 2.84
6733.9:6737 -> 2.303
